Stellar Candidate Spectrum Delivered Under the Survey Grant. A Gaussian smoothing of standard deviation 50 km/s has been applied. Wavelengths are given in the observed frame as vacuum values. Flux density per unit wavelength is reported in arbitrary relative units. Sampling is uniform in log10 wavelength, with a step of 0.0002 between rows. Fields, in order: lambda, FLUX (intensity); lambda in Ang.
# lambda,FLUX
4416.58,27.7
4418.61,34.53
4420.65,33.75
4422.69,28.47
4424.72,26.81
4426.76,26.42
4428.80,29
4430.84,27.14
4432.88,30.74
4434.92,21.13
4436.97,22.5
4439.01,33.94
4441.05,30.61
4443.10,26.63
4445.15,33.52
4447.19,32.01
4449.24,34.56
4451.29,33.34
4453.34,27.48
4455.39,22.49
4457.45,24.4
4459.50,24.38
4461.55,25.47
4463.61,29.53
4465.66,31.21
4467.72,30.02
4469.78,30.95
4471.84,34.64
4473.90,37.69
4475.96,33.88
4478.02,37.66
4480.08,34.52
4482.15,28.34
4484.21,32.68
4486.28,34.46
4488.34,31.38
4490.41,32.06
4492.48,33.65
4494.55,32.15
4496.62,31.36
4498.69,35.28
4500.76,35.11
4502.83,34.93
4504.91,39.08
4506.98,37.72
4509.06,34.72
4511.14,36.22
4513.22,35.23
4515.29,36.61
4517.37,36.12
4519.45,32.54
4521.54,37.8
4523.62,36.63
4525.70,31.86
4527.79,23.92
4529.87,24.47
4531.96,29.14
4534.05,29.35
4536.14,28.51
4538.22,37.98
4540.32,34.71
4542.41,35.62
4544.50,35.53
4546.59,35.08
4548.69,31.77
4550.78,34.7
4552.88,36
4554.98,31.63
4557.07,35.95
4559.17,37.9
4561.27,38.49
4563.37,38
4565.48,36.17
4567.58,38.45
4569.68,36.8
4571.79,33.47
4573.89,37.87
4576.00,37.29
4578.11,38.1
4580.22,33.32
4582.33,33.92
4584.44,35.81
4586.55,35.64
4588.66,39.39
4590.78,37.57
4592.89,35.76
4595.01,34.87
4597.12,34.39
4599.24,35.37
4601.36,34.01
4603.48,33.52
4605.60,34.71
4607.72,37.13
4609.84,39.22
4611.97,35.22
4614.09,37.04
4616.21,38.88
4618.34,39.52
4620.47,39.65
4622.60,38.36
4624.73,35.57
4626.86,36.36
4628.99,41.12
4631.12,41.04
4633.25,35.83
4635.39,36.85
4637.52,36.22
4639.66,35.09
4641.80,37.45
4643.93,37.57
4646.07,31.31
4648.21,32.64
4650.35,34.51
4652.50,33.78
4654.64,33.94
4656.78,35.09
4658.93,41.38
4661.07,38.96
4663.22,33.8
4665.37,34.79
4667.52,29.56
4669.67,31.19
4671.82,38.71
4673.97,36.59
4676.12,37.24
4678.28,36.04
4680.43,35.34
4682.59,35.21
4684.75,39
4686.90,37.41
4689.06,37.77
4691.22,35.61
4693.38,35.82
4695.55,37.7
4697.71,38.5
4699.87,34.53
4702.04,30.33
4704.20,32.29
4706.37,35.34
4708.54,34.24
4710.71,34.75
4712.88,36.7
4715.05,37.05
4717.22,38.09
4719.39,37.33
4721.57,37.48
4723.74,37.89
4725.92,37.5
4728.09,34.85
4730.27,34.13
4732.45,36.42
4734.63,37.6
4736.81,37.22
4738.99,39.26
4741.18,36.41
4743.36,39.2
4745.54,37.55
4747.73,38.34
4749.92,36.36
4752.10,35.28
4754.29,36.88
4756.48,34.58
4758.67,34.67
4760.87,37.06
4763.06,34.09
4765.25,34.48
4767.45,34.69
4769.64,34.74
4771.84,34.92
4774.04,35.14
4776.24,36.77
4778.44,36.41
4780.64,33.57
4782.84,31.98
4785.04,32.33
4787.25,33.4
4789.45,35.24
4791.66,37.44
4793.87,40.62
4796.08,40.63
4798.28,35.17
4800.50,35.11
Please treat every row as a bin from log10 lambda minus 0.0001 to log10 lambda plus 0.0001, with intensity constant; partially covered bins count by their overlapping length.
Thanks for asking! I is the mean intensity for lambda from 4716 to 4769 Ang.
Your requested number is 36.5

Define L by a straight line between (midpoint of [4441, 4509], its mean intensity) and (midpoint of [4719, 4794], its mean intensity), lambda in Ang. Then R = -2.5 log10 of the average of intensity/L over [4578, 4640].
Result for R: -0.09 mag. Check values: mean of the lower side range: 32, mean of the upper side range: 36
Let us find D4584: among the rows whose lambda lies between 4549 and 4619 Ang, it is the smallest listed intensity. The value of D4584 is 31.63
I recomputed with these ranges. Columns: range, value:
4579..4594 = 35.9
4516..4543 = 32.2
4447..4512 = 32.3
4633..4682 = 35.4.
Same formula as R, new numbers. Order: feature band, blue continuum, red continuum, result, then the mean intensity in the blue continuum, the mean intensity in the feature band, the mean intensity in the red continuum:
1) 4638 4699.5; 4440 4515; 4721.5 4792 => -0.03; 32.3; 35.8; 35.8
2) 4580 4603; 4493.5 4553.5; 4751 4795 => -0.04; 33.8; 35.5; 35.2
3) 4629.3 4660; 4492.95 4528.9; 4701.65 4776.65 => -0.02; 34.5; 36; 36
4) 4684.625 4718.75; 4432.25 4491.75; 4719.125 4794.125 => -0.03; 30.4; 35.9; 36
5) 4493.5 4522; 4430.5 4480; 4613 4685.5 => -0.12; 30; 35.3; 36.3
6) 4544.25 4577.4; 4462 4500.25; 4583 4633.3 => -0.02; 32.8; 36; 36.9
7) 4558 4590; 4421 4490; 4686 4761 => -0.12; 30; 36.7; 36.3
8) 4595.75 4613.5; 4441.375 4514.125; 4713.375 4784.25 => -0.04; 32.2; 35.5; 36.2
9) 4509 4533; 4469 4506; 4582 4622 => 0.06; 33.9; 32.9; 36.5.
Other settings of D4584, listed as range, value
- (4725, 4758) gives 34.13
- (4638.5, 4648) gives 31.31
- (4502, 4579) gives 23.92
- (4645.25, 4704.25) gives 29.56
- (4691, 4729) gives 30.33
